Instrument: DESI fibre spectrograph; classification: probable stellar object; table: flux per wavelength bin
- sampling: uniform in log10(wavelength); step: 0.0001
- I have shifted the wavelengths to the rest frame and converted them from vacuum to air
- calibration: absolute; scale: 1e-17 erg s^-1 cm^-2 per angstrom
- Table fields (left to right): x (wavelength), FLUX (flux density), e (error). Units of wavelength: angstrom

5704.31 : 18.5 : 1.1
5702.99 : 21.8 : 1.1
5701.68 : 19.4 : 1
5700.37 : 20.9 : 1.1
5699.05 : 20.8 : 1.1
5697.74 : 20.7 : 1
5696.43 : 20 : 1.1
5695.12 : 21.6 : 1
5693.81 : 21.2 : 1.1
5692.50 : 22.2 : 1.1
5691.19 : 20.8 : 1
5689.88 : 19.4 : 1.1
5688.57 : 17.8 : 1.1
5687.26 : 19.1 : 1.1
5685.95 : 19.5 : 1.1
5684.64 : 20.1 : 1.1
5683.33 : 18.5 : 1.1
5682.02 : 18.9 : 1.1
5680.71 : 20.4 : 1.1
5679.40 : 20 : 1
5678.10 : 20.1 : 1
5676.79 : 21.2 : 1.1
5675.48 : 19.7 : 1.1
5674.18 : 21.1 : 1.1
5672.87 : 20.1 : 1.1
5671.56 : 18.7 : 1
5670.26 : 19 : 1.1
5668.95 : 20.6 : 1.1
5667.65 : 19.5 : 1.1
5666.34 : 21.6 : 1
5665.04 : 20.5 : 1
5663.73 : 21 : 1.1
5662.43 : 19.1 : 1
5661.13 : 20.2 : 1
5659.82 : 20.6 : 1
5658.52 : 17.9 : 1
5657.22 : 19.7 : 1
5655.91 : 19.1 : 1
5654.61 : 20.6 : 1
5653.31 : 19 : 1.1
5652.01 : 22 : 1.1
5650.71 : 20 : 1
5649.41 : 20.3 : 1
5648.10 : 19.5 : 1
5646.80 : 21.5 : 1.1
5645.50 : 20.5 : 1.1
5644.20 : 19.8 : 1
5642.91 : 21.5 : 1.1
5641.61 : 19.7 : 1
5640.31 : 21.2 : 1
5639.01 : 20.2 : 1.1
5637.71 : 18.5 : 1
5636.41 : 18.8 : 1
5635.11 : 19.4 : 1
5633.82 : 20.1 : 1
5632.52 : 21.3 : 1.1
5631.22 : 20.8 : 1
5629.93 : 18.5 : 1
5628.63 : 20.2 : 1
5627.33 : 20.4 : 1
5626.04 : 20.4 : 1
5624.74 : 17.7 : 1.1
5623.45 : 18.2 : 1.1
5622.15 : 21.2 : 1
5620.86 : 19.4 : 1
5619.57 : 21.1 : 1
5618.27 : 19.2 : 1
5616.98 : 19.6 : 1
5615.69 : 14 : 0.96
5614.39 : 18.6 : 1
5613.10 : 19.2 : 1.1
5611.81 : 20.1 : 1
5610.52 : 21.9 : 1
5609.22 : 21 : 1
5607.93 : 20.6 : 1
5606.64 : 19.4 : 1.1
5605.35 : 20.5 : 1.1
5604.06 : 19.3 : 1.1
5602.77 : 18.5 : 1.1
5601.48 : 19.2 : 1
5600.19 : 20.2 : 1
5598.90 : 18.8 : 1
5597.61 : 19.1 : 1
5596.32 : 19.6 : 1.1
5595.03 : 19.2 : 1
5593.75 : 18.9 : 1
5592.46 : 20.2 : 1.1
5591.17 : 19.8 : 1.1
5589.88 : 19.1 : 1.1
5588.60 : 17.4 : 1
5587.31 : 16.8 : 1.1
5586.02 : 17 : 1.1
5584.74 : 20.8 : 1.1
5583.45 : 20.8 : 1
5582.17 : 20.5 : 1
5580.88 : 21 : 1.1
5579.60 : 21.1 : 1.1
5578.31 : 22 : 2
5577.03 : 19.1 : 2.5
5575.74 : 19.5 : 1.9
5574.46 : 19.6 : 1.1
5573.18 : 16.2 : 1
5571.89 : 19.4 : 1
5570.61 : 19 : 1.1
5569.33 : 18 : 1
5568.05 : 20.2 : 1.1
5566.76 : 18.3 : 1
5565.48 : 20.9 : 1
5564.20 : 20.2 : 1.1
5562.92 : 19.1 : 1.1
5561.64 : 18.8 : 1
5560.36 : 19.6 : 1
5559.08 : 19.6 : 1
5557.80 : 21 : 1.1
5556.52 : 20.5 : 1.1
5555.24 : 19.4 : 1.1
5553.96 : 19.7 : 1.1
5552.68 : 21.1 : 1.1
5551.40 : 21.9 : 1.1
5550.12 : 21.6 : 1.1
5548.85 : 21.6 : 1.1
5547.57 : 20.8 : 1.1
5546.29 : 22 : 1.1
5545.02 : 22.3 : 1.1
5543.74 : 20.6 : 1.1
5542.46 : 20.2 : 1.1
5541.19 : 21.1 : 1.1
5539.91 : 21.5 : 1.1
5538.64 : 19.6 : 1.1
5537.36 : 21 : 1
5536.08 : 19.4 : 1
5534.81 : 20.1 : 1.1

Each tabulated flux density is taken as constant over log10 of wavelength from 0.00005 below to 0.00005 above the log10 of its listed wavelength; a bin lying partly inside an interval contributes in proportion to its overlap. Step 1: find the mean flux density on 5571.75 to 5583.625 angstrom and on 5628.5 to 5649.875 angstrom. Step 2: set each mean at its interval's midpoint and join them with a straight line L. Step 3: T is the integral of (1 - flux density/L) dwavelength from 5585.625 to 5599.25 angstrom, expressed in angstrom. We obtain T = 0.82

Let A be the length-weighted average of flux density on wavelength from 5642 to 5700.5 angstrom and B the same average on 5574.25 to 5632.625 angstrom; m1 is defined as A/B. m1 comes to 1.03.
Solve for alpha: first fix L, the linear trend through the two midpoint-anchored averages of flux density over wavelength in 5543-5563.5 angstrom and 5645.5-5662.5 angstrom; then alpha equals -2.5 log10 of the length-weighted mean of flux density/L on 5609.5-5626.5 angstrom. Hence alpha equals 0.05 mag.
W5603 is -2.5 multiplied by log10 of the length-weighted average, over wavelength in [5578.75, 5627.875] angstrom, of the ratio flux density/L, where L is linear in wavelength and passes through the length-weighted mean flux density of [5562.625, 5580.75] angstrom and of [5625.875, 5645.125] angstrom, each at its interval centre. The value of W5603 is 0.02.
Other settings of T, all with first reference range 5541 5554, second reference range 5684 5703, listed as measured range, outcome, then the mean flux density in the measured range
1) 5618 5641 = 1.0 angstrom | 19.8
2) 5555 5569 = 0.9 angstrom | 19.8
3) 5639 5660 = 0.4 angstrom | 20.2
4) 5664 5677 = 0.2 angstrom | 20.2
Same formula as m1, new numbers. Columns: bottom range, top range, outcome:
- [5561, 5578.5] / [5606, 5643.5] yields 1.03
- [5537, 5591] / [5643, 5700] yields 1.01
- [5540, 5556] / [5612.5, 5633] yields 0.92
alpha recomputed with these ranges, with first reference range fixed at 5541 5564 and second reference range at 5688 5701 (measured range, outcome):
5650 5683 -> 0.030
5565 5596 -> 0.066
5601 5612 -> 0.028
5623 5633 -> 0.048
